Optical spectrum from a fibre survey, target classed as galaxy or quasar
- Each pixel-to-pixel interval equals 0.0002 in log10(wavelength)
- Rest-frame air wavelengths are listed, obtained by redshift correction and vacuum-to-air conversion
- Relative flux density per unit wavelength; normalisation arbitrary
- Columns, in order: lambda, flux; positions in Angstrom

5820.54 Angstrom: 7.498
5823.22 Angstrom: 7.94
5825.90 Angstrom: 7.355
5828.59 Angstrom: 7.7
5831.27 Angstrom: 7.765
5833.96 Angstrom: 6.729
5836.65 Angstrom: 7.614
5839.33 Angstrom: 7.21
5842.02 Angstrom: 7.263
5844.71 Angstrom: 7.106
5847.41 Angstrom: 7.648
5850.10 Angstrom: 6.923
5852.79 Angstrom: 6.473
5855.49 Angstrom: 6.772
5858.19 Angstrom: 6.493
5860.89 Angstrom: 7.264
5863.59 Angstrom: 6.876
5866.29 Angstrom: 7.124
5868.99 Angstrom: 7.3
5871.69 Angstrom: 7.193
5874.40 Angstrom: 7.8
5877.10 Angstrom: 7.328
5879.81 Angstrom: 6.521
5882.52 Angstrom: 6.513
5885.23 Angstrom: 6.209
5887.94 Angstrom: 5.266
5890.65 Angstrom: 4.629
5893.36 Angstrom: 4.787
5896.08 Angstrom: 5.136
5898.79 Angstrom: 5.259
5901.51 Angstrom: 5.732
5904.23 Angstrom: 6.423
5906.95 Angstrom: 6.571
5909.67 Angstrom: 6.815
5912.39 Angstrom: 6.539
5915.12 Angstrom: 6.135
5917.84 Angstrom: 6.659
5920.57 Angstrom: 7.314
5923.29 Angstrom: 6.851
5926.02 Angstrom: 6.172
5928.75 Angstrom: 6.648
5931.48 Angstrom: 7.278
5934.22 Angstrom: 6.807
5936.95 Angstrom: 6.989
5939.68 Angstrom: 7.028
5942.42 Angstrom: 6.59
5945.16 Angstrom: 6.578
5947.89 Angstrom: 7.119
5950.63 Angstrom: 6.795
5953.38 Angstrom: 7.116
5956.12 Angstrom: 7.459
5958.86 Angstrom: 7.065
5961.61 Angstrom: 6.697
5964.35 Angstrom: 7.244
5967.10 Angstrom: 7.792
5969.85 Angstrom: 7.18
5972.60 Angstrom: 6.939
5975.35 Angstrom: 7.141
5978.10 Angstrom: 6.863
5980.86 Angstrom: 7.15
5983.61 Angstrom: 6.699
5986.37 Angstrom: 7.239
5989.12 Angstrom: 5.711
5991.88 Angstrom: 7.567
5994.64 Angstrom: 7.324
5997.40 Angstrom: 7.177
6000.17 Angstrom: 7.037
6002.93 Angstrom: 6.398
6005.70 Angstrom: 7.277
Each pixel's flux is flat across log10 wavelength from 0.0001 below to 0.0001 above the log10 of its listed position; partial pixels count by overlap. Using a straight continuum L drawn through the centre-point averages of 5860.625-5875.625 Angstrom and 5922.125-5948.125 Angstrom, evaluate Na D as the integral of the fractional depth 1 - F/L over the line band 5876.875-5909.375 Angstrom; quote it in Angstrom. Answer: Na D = 5.7 Angstrom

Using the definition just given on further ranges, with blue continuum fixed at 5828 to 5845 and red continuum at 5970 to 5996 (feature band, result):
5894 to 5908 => 2.77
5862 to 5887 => 0.99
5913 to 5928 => 1.07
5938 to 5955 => 0.44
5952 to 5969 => -0.48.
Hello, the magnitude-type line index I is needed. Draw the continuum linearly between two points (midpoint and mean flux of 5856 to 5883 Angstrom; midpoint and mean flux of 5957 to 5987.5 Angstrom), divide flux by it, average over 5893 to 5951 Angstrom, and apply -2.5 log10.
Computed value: 0.094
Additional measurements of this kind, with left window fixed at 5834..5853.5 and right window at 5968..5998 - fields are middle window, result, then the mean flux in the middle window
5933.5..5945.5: 0.04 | 6.82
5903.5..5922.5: 0.07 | 6.65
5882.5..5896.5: 0.31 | 5.34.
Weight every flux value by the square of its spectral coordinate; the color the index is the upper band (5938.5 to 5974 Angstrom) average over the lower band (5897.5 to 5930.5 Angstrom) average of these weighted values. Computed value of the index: 1.11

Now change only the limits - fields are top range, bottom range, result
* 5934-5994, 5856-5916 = 1.13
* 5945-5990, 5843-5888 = 1.05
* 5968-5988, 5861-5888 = 1.05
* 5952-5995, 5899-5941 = 1.09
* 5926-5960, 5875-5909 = 1.19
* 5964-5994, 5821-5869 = 1.02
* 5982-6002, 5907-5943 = 1.05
